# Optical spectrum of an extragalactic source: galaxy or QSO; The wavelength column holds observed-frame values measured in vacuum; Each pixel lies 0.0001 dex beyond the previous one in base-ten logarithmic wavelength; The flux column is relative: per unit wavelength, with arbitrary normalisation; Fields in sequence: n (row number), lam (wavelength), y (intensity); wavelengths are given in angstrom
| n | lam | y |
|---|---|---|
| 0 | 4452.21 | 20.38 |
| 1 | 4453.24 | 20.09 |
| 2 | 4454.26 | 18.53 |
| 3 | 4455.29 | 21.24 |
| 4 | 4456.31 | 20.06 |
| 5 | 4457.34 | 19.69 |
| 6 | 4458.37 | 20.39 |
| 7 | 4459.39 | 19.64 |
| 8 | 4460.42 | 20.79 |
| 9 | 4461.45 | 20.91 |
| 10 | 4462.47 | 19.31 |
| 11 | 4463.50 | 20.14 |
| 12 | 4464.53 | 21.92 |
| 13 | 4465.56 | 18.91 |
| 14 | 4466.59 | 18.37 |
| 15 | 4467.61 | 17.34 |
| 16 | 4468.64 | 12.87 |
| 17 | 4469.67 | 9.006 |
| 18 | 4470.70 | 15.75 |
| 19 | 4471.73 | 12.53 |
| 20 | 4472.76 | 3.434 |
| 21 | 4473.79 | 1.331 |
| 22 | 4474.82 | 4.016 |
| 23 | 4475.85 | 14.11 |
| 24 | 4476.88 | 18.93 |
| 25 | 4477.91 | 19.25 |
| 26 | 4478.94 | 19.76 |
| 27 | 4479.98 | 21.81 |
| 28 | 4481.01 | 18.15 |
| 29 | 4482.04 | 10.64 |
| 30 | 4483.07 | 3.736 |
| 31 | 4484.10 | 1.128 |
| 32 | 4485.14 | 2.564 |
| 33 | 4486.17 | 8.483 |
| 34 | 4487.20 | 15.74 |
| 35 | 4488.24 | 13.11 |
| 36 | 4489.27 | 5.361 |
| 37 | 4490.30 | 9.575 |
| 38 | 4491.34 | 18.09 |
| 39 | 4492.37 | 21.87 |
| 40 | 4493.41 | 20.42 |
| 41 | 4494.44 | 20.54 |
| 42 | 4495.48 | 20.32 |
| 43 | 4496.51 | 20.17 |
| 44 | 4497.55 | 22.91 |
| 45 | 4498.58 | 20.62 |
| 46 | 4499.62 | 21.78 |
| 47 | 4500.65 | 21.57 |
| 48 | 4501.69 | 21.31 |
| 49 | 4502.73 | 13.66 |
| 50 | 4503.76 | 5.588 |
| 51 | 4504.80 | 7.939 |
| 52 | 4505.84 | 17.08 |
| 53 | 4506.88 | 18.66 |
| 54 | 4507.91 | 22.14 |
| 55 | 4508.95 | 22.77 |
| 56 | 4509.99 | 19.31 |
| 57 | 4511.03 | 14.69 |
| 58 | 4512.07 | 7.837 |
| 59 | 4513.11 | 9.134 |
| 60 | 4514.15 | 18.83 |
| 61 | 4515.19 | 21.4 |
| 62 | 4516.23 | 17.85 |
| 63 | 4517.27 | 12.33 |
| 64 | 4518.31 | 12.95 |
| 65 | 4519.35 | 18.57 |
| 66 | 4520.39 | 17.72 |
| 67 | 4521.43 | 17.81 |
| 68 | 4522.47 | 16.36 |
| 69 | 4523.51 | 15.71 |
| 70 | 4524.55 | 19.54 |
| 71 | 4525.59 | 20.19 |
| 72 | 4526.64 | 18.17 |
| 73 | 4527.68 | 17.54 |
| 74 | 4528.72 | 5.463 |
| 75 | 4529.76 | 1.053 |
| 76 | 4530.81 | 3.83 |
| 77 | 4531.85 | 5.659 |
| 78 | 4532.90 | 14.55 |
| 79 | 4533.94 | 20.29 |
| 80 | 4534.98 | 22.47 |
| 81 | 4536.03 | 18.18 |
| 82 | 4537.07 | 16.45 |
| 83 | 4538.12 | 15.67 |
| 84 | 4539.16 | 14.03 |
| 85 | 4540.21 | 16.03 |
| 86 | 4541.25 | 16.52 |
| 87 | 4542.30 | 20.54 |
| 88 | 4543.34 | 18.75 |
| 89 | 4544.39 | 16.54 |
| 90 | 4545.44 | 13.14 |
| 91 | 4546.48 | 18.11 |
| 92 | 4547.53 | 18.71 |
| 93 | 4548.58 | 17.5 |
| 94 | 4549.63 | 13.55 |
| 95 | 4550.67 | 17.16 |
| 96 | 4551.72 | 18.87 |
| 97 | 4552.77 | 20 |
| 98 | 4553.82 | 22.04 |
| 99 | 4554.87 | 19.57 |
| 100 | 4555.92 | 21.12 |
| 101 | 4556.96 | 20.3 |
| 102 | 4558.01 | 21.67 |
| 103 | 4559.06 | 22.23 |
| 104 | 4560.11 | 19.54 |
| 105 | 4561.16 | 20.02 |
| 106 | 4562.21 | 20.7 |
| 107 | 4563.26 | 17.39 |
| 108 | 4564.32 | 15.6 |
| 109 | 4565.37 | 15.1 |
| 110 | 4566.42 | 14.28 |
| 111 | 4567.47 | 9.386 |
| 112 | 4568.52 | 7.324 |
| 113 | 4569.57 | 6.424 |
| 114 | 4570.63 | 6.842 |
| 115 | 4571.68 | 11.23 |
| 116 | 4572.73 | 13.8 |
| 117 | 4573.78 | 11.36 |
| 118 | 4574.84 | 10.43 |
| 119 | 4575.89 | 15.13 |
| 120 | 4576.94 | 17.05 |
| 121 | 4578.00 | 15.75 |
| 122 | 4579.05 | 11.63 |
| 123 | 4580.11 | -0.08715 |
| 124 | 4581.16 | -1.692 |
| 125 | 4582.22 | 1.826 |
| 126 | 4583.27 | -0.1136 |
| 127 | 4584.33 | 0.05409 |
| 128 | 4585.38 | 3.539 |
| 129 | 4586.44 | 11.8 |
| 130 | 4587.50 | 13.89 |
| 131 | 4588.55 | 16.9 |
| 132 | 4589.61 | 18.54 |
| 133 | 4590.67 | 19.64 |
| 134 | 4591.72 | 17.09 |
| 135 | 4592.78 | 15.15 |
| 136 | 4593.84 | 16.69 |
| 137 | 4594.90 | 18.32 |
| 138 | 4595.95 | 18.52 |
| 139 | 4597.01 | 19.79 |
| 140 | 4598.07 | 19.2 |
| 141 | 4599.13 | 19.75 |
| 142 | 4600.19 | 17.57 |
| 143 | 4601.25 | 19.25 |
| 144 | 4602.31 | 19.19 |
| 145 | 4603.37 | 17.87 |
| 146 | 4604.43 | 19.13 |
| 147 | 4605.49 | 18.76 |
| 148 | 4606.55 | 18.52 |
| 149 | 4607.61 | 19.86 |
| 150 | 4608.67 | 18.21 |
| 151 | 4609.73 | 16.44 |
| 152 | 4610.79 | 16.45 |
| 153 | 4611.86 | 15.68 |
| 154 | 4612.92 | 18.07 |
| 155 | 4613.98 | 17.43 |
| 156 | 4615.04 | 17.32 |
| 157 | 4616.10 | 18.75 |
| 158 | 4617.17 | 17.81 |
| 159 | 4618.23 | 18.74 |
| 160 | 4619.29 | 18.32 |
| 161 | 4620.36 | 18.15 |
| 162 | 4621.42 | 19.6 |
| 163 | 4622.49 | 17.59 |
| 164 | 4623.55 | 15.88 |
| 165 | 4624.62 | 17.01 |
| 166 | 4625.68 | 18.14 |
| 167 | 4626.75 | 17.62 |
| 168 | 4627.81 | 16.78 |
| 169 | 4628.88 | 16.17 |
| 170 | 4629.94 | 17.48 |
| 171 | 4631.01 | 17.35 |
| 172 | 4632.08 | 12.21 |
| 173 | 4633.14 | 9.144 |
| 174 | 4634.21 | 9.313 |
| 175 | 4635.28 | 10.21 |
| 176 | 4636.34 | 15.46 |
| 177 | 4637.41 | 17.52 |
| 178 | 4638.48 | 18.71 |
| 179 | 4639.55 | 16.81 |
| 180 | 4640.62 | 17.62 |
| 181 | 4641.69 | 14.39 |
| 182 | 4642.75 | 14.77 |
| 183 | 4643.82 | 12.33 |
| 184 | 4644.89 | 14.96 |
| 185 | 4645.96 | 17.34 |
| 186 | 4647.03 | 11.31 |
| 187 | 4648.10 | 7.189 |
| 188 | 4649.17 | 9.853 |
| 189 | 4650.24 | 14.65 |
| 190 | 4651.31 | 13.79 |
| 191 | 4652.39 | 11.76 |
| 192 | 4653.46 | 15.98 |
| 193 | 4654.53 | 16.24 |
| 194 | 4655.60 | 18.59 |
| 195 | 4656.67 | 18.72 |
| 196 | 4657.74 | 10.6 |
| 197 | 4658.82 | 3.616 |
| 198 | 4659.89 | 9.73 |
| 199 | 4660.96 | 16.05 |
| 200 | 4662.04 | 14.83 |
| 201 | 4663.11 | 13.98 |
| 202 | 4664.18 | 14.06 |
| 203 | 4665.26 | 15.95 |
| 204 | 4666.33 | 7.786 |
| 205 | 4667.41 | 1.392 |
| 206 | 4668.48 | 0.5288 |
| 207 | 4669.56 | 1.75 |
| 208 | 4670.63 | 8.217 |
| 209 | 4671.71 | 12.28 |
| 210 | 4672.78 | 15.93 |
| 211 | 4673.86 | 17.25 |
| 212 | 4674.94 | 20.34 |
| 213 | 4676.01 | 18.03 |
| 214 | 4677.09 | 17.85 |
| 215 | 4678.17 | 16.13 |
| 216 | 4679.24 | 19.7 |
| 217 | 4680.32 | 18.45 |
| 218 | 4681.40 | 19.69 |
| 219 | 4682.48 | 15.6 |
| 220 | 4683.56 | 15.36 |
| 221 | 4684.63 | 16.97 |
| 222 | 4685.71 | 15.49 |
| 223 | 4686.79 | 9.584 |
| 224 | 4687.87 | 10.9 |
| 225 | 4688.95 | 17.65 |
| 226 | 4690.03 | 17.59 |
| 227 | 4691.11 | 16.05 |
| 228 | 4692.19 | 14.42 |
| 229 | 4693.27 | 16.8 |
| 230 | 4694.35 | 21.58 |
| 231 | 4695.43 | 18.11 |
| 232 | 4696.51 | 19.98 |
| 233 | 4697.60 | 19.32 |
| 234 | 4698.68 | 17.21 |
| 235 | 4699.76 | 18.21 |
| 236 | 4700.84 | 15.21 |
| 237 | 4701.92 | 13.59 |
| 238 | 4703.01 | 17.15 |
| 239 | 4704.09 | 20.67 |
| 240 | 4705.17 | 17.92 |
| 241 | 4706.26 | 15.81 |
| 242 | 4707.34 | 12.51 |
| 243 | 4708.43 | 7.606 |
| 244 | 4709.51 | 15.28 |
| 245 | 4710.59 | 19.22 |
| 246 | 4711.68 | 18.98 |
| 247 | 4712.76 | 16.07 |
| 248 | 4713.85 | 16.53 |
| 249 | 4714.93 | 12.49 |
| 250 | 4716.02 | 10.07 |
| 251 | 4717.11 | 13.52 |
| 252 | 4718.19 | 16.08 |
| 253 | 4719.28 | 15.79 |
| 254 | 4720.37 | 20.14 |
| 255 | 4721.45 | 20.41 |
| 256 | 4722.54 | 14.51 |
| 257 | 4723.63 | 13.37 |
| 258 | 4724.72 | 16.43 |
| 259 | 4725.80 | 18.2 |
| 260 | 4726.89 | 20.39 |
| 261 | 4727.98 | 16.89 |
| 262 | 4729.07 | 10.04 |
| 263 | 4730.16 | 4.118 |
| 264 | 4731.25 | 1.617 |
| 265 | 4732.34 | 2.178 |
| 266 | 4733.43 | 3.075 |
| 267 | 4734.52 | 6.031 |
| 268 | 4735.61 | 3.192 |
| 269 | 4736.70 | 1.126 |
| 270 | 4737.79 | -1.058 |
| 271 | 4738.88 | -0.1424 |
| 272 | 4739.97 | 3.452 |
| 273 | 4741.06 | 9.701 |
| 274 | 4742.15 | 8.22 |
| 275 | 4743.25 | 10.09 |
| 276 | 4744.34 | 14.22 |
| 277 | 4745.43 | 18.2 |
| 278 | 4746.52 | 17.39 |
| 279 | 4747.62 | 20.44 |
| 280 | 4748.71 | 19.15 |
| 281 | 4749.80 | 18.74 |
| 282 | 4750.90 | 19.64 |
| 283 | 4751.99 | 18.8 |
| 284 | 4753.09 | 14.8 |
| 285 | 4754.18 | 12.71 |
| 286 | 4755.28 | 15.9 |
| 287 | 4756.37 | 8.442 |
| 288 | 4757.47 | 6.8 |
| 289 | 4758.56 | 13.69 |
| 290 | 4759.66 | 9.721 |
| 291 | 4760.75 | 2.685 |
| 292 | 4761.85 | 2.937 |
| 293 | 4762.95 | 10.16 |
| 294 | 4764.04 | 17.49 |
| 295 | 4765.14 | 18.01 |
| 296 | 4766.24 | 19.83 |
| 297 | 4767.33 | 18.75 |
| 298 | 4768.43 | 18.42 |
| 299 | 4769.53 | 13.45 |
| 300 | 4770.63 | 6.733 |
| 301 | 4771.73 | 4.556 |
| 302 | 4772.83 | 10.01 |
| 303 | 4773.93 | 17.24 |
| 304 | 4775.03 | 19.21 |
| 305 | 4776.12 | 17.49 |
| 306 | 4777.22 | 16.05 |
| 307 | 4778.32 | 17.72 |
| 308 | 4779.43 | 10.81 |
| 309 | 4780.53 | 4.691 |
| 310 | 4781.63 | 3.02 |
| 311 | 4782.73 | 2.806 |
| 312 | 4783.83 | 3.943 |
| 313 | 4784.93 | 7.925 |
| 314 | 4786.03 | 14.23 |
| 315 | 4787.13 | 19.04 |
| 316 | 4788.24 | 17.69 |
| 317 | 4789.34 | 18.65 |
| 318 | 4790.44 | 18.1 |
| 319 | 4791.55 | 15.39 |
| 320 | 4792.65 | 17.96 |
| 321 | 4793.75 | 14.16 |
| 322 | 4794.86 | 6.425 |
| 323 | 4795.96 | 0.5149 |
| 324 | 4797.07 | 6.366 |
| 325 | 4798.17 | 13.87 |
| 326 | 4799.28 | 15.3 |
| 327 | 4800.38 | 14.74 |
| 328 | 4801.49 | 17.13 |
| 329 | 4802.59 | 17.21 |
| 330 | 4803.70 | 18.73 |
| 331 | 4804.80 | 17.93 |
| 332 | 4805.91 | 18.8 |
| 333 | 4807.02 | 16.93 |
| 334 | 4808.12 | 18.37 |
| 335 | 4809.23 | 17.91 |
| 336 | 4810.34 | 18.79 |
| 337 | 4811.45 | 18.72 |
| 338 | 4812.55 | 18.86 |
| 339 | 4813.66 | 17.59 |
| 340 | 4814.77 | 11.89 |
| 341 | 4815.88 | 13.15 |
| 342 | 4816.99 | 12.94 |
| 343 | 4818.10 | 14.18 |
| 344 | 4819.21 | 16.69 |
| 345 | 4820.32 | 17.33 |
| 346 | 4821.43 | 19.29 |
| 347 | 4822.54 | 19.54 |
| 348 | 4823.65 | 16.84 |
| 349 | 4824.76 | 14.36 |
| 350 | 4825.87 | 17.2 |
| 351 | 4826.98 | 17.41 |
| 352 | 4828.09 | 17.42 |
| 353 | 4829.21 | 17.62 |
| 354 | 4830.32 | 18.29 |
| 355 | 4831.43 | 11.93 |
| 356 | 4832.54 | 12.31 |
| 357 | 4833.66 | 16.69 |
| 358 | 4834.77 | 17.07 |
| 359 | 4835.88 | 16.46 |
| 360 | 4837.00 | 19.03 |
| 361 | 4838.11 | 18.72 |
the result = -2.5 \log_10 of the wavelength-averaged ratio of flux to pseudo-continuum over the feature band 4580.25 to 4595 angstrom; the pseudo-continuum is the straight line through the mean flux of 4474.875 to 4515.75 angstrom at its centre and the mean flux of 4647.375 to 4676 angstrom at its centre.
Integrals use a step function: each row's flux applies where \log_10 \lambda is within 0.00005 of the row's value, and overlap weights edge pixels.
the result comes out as 0.29 mag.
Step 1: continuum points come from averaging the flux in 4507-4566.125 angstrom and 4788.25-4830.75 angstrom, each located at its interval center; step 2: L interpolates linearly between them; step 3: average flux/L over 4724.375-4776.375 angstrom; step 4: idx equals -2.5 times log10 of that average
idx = 0.35 mag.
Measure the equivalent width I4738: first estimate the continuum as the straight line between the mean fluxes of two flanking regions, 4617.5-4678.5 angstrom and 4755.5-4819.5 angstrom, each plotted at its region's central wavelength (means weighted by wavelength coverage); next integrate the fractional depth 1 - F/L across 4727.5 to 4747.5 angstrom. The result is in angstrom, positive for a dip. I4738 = 9.2 angstrom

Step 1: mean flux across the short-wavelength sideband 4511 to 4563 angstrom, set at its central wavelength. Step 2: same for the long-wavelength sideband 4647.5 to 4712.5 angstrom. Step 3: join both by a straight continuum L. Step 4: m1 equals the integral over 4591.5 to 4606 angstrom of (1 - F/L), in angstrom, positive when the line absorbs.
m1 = -2.4 angstrom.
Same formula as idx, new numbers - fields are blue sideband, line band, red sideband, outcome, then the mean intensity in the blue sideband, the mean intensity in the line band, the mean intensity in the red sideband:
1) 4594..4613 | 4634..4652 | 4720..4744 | 0.12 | 18.3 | 14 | 9.14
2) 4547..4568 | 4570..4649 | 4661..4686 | 0.09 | 18.2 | 14.8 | 13.8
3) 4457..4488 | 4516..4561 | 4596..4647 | -0.08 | 14.3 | 16.6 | 16.9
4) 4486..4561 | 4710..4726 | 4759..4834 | -0.08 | 16.7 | 16.1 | 14.2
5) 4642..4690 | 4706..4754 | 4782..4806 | 0.07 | 13.5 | 12.6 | 13.3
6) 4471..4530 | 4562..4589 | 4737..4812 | 0.39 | 14.9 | 10.1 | 13.1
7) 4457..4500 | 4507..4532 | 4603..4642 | 0.05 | 15.3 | 15.1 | 16.8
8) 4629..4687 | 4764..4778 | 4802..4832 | 0.06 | 13.8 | 15.1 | 16.9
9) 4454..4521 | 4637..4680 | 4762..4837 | 0.13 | 15.8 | 13.5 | 14.7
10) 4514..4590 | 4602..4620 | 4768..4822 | -0.25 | 14.5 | 18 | 14.1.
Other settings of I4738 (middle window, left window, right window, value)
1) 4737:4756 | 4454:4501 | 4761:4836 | 2.49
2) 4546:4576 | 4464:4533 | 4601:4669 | -2.47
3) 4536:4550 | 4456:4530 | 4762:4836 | -1.13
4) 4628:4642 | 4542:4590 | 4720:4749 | -2.52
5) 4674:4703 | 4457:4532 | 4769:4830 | -4.39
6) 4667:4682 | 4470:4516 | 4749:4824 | 0.83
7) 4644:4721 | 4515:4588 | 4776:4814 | -2.61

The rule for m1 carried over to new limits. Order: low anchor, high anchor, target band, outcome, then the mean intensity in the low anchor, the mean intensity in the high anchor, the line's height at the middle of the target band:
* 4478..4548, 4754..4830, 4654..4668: 2.3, 15.5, 14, 14.7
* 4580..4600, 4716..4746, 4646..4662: -2.0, 12.4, 10.4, 11.5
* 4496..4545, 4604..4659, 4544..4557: -1.7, 16.1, 15.7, 16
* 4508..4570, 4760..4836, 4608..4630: -2.6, 16.2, 14.4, 15.7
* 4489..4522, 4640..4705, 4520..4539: 2.1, 17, 14.5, 16.6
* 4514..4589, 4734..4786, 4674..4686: -4.9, 14.4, 11.4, 12.5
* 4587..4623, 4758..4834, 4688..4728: -1.3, 18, 14.2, 16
